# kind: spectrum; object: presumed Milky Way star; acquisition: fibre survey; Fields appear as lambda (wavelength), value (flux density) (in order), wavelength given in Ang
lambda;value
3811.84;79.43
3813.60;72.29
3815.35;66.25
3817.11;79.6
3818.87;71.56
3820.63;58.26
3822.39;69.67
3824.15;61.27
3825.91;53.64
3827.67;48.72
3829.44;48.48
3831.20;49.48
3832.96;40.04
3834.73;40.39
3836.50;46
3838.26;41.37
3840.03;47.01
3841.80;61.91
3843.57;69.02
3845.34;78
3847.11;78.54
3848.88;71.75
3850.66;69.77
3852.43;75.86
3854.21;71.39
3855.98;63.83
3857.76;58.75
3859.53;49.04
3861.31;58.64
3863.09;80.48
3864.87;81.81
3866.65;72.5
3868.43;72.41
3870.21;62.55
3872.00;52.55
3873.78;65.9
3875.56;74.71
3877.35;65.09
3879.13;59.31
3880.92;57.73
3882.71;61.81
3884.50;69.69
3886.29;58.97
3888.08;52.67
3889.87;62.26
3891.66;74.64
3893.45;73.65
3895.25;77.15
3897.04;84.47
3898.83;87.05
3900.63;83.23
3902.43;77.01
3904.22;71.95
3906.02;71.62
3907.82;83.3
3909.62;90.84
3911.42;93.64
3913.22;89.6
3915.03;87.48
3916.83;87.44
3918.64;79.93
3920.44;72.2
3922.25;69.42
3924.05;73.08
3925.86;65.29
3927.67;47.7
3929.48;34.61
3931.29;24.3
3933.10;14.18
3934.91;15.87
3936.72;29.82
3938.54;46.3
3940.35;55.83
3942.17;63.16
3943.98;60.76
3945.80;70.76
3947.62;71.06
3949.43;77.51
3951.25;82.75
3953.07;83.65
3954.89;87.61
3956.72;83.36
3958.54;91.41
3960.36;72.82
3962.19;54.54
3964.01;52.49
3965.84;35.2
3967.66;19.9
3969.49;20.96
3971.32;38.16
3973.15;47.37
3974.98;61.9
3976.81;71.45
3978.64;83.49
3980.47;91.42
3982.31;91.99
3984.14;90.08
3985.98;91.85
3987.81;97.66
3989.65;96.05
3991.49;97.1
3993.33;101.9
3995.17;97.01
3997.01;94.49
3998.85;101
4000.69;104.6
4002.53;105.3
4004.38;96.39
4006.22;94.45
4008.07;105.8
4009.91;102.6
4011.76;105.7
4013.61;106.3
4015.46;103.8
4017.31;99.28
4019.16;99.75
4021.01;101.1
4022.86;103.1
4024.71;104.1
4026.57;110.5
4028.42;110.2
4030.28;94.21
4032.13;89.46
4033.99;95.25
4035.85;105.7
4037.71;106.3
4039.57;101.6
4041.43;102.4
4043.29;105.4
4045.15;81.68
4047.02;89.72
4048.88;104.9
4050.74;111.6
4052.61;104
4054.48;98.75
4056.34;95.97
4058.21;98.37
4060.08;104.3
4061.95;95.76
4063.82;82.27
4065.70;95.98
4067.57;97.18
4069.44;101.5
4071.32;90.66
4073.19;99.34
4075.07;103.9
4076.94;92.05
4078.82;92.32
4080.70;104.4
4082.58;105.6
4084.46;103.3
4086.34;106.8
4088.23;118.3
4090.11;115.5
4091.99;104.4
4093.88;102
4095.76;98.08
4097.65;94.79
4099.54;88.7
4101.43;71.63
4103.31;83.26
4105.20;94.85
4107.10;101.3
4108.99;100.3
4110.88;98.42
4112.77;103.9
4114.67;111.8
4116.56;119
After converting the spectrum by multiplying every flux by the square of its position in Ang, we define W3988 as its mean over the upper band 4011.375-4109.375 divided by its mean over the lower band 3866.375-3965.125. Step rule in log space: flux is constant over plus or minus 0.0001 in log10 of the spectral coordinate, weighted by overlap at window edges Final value 1.59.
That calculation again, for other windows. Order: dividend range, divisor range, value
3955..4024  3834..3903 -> 1.35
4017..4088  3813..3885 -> 1.76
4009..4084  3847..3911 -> 1.55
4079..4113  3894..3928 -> 1.38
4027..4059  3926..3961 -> 1.79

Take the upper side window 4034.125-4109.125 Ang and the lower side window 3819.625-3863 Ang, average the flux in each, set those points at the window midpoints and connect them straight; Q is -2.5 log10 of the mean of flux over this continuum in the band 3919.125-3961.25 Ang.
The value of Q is 0.25 mag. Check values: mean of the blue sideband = 59.2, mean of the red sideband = 98.8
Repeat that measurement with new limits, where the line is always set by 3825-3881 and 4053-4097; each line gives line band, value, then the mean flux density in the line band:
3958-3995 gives 0.180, 70.8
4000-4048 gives -0.109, 101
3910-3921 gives -0.183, 85.7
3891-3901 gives -0.159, 80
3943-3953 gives 0.067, 73.5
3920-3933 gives 0.384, 52.1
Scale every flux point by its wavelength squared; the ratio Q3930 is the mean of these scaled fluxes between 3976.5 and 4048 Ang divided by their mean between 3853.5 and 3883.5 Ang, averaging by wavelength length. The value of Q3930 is 1.63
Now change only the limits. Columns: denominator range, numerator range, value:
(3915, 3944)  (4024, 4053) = 2.00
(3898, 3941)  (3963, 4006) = 1.25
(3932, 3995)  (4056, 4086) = 1.55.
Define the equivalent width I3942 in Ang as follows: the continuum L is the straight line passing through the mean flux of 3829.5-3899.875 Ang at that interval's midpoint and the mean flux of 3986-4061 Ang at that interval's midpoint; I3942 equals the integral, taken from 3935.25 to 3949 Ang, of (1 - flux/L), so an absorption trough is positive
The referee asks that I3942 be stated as 4.4 Ang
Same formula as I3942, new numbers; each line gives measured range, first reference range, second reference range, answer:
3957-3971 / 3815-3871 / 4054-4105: 5.17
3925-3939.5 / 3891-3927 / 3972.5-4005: 8.40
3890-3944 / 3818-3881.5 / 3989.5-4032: 7.84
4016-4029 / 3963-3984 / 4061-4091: -4.35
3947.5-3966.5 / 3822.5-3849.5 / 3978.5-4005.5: 3.17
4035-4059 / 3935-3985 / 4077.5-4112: -3.92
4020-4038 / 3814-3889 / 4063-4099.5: -2.01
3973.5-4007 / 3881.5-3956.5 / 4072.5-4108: -4.65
